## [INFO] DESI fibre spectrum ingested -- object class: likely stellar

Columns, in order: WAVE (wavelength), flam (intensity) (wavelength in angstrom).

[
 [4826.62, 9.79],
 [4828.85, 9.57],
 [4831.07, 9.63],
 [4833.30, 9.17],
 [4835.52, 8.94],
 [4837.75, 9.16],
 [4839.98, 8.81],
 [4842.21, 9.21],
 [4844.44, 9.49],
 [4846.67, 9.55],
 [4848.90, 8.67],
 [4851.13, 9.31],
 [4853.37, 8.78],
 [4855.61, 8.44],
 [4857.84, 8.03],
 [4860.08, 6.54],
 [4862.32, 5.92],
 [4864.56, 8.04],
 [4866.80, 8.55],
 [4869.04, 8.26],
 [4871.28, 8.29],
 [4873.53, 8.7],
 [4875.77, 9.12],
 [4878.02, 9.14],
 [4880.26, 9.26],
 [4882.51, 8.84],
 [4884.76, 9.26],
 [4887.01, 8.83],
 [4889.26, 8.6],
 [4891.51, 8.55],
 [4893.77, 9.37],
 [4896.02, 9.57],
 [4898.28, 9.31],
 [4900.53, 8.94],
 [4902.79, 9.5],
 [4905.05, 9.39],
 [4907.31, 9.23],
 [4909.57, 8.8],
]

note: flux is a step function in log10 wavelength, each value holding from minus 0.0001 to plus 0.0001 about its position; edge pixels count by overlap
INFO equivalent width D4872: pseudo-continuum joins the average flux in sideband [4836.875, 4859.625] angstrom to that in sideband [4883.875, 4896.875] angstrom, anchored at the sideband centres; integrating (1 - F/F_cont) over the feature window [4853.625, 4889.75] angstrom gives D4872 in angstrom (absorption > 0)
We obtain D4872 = 2.4 angstrom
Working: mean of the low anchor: 8.87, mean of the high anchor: 9.01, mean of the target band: 8.37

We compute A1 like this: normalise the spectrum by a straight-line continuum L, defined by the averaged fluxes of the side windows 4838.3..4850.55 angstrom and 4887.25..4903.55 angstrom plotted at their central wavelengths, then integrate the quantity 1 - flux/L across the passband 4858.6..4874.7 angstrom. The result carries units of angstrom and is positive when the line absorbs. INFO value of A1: 2.4 angstrom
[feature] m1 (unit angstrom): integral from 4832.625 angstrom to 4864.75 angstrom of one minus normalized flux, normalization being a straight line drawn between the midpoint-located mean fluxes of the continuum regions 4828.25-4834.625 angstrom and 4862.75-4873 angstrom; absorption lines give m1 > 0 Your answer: 1.1 angstrom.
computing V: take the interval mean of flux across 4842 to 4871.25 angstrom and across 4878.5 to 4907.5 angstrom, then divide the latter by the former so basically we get 1.09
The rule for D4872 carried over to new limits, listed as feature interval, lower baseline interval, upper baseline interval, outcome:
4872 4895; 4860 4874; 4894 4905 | -1.0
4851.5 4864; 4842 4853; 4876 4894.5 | 2.0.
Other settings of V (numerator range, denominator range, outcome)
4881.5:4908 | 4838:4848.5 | 0.99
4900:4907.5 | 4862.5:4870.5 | 1.16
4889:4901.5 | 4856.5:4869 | 1.21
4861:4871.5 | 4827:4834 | 0.82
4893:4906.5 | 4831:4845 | 1.02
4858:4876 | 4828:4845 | 0.85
